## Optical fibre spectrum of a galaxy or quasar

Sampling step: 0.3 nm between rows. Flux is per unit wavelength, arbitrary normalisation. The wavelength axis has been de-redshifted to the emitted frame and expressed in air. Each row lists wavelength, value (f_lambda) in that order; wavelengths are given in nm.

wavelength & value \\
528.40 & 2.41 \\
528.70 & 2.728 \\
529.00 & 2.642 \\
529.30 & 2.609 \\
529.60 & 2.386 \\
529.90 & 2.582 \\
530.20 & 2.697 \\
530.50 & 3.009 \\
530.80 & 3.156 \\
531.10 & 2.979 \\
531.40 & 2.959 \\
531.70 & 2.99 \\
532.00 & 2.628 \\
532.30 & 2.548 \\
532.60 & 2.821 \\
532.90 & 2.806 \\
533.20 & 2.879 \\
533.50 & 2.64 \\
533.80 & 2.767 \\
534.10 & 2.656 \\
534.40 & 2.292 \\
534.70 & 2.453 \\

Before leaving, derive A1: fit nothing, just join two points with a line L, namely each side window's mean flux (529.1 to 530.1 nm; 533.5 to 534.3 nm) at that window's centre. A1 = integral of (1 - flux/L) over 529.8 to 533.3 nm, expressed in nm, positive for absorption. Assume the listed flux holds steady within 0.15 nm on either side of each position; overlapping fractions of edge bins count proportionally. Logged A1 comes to -0.325 nm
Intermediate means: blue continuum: 2.54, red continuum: 2.67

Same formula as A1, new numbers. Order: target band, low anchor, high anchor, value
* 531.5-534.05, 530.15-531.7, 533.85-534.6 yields -0.04 nm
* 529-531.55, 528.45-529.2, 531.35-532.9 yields -0.08 nm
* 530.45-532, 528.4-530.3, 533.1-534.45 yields -0.21 nm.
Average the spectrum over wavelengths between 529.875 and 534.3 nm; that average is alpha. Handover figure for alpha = 2.81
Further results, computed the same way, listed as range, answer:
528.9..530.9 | 2.72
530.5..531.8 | 3.02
